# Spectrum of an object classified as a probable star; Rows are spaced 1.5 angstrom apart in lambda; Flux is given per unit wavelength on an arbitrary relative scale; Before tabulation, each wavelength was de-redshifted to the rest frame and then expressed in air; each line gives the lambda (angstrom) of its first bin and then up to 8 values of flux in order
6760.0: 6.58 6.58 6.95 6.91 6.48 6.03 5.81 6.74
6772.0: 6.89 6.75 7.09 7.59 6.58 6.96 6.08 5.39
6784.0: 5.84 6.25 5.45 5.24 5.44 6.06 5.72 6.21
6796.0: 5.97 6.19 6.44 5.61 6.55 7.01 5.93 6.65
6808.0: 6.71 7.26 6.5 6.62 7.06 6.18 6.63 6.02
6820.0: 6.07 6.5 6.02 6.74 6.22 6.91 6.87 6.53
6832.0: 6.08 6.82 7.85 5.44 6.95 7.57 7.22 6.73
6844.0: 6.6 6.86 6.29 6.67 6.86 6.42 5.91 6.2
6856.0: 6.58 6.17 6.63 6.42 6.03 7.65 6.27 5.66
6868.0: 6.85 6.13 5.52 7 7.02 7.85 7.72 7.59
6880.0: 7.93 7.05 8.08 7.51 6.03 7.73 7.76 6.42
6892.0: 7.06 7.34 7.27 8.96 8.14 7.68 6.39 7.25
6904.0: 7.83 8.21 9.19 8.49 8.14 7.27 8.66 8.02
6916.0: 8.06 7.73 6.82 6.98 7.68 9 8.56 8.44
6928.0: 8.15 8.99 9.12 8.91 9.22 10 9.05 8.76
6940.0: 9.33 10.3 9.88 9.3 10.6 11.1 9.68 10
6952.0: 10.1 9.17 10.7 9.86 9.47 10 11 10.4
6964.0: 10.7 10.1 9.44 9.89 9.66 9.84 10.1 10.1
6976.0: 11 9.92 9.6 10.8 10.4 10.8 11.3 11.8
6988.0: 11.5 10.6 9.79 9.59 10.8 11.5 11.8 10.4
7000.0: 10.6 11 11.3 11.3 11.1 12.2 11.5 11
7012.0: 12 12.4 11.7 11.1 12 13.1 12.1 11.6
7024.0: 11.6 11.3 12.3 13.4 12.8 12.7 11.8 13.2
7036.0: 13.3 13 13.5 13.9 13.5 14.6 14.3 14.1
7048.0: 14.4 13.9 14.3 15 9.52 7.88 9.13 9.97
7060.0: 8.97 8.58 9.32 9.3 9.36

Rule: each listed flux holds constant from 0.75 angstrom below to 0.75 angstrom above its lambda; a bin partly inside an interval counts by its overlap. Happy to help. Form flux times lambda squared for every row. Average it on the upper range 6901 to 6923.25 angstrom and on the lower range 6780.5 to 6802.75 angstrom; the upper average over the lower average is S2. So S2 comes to 1.4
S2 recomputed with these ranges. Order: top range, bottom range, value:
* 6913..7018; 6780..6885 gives 1.60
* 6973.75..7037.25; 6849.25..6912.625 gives 1.66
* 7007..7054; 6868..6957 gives 1.60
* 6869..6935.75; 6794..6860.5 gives 1.22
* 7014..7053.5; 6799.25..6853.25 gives 2.10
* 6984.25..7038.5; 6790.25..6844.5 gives 1.90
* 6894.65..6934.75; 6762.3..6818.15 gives 1.32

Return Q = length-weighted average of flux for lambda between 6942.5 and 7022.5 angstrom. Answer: 10.7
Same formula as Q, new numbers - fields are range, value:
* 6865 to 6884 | 7.01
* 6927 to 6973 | 9.76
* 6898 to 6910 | 7.9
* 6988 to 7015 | 11.1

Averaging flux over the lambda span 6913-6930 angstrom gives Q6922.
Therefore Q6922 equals 8.05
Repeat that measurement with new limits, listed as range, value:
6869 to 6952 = 8.19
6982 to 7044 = 11.8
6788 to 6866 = 6.46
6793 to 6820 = 6.41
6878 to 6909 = 7.61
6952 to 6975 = 10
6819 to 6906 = 6.89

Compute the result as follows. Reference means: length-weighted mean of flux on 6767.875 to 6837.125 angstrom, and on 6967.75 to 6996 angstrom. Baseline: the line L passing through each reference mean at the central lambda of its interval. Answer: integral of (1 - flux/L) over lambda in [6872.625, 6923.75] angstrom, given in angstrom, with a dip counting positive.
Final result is 5.4 angstrom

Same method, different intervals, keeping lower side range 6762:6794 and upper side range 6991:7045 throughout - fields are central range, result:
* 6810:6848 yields 4.5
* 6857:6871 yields 3.3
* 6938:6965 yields 1.1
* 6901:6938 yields 5.3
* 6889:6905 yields 2.9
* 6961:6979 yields 1.3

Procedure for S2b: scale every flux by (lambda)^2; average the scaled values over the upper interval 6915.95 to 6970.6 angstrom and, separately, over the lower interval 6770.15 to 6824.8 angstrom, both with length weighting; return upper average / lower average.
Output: 1.5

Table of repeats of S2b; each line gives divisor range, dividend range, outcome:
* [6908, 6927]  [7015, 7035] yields 1.58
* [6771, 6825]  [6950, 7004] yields 1.73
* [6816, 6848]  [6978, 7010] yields 1.73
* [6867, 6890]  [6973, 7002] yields 1.54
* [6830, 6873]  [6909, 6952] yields 1.39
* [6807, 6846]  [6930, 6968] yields 1.53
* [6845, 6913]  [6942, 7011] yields 1.51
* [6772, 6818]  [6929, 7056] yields 1.86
